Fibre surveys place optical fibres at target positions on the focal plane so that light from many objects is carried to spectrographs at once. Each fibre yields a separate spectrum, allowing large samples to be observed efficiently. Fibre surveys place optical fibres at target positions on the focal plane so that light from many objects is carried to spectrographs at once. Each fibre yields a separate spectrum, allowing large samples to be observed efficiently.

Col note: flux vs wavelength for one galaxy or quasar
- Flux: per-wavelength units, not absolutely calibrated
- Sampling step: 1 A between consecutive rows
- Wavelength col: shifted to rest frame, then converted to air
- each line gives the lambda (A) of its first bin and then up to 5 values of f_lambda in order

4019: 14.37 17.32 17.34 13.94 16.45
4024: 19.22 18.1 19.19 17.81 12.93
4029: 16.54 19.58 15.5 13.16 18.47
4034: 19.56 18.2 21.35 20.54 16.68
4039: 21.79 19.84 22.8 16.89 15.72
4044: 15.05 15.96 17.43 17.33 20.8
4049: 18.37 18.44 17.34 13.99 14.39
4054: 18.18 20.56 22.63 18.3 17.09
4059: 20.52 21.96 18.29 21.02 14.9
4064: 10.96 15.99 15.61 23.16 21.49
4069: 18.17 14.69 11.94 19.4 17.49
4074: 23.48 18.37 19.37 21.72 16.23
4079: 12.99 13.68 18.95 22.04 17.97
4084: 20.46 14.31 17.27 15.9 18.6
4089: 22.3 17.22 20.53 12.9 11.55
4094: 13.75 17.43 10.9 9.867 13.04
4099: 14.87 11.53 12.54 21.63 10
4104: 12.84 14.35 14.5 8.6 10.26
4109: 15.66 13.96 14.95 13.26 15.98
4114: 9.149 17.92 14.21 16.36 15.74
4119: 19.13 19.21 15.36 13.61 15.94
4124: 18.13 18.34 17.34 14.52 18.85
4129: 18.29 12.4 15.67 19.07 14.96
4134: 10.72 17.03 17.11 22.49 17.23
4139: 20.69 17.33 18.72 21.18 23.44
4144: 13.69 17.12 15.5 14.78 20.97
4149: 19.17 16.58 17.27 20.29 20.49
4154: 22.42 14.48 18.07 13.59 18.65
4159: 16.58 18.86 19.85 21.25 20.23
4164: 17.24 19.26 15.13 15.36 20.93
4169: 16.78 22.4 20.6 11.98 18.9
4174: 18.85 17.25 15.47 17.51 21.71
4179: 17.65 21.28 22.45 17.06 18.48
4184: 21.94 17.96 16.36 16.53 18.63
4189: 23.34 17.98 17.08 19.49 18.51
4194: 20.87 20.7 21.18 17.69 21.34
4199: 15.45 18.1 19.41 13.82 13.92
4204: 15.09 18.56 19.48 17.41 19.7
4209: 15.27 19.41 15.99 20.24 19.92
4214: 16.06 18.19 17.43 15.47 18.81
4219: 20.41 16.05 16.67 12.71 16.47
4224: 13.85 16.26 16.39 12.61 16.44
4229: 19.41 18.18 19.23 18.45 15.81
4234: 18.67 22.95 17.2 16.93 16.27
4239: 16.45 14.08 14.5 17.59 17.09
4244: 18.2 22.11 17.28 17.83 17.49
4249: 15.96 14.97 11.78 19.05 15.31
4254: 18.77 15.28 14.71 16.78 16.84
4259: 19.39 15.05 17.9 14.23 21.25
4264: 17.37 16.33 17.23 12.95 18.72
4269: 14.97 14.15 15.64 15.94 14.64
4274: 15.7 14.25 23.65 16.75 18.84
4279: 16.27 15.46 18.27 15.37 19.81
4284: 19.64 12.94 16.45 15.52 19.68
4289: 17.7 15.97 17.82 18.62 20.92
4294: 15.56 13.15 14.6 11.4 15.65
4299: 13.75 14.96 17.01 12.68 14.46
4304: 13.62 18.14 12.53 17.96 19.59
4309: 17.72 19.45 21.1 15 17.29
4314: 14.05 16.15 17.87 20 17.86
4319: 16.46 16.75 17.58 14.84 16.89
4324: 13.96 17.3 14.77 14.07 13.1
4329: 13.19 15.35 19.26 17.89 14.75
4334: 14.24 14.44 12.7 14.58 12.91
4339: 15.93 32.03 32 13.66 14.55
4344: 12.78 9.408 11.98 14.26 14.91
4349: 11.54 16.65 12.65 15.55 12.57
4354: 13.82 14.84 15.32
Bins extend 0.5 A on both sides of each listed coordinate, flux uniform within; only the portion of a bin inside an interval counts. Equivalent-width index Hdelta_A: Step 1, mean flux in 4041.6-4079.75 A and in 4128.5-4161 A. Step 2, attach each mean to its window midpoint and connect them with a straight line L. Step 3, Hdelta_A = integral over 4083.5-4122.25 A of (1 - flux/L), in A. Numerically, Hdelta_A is 6.1 A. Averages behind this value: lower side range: 17.8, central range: 14.9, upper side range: 17.7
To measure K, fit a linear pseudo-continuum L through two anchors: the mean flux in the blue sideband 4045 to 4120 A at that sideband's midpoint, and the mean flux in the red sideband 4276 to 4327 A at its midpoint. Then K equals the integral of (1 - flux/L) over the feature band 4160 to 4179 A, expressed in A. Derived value -2.1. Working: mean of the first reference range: 16.5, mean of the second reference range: 16.6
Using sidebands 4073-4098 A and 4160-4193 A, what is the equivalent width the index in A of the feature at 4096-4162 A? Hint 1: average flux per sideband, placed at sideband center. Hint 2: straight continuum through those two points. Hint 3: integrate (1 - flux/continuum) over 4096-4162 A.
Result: 5.7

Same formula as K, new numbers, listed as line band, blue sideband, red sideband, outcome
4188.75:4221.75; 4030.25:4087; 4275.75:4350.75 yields -2.0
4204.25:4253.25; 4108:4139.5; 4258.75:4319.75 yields -2.3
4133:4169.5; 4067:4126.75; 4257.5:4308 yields -4.4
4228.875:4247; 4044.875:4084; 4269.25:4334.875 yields -1.1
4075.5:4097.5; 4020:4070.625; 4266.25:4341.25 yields 1.3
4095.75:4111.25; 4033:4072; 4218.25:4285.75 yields 4.1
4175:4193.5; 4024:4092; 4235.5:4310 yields -1.8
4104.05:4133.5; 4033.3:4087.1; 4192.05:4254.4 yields 4.2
